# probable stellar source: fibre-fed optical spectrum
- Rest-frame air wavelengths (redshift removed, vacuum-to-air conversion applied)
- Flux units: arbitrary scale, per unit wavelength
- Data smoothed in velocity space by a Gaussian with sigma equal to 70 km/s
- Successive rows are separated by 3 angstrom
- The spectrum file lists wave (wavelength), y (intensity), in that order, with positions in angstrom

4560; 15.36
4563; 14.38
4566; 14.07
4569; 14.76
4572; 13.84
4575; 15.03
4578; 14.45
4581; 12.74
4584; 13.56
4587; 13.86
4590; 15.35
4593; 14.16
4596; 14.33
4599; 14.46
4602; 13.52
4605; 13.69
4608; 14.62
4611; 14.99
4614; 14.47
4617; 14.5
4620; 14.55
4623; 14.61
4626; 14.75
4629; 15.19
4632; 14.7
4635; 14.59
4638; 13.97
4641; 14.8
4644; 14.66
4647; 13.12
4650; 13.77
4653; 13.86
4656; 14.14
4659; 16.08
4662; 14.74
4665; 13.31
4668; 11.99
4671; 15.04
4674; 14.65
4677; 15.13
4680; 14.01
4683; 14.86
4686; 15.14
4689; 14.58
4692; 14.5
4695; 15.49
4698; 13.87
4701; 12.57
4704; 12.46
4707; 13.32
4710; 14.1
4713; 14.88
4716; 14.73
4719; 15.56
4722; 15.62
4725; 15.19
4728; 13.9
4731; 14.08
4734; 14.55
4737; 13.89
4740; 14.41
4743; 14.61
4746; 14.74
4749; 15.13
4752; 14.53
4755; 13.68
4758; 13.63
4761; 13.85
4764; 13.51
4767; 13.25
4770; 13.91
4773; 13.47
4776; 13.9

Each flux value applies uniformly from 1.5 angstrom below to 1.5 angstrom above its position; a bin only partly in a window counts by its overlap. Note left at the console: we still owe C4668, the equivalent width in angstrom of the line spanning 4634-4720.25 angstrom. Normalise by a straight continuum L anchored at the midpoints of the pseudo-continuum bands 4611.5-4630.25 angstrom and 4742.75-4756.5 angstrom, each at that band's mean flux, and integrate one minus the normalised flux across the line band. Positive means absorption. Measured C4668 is 2.1 angstrom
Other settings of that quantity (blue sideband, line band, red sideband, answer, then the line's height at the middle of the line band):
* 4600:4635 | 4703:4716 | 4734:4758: 0.51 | 14.4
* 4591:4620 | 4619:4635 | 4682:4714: -0.52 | 14.3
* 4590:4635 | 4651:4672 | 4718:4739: 0.62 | 14.6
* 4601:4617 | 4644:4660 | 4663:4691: 0.15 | 14.3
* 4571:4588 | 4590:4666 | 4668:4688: -0.87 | 14.2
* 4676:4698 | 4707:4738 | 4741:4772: -0.42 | 14.4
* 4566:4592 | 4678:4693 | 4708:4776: -0.39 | 14.3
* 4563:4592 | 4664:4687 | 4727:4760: -0.03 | 14.2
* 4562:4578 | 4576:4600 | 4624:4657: 0.45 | 14.4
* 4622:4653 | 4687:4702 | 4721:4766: 0.07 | 14.4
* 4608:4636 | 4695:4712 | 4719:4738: 1.33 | 14.7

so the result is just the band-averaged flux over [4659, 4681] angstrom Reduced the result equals 14.3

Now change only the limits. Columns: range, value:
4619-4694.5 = 14.4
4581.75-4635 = 14.4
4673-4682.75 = 14.6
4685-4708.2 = 14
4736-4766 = 14.2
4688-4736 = 14.3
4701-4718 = 13.8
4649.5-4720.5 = 14.3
